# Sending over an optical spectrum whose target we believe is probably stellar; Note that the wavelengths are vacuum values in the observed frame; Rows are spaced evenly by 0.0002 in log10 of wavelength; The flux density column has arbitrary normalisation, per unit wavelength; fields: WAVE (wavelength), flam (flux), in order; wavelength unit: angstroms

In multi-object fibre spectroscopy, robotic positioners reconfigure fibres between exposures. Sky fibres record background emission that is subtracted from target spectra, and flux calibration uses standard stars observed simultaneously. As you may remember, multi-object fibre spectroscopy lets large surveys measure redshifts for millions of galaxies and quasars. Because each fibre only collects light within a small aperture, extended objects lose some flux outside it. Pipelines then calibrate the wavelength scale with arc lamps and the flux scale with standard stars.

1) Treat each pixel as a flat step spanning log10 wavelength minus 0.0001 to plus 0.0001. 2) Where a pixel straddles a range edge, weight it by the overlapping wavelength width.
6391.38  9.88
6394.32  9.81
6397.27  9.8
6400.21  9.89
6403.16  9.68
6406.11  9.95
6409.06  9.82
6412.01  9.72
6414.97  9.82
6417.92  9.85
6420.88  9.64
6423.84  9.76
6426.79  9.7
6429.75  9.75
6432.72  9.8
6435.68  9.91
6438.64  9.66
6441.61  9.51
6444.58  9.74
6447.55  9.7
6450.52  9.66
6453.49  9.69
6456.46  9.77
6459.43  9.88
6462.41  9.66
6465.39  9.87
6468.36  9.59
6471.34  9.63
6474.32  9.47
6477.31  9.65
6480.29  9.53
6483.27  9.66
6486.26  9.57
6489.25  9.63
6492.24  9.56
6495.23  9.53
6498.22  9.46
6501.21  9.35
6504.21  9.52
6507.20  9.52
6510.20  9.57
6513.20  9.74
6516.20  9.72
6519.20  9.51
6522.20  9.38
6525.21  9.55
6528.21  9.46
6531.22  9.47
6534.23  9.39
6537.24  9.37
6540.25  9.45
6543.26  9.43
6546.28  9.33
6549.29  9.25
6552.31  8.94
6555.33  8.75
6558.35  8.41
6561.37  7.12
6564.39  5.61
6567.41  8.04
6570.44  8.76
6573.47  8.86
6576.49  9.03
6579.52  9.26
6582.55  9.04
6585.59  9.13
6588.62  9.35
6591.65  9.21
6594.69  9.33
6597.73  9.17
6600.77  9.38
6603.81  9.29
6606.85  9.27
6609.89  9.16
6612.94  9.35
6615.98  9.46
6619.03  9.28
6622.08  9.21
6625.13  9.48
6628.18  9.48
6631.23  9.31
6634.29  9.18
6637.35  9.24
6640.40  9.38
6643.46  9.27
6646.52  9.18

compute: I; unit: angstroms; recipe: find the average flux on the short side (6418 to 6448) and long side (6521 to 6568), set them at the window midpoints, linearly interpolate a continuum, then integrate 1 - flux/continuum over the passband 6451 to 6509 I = -1.7 angstroms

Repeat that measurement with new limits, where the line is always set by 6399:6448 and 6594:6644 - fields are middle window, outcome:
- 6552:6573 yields 3.34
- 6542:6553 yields 0.25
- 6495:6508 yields 0.15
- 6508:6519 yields -0.11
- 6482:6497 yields 0.03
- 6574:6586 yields 0.39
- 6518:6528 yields 0.06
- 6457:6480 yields -0.05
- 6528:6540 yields 0.10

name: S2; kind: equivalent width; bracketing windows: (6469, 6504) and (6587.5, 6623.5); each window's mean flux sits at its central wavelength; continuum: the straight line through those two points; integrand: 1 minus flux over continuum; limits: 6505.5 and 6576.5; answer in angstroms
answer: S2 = 3.4 angstroms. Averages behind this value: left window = 9.55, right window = 9.29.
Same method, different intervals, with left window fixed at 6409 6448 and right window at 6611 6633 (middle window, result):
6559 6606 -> 3.6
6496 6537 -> 0.3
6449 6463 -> -0.1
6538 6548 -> 0.1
